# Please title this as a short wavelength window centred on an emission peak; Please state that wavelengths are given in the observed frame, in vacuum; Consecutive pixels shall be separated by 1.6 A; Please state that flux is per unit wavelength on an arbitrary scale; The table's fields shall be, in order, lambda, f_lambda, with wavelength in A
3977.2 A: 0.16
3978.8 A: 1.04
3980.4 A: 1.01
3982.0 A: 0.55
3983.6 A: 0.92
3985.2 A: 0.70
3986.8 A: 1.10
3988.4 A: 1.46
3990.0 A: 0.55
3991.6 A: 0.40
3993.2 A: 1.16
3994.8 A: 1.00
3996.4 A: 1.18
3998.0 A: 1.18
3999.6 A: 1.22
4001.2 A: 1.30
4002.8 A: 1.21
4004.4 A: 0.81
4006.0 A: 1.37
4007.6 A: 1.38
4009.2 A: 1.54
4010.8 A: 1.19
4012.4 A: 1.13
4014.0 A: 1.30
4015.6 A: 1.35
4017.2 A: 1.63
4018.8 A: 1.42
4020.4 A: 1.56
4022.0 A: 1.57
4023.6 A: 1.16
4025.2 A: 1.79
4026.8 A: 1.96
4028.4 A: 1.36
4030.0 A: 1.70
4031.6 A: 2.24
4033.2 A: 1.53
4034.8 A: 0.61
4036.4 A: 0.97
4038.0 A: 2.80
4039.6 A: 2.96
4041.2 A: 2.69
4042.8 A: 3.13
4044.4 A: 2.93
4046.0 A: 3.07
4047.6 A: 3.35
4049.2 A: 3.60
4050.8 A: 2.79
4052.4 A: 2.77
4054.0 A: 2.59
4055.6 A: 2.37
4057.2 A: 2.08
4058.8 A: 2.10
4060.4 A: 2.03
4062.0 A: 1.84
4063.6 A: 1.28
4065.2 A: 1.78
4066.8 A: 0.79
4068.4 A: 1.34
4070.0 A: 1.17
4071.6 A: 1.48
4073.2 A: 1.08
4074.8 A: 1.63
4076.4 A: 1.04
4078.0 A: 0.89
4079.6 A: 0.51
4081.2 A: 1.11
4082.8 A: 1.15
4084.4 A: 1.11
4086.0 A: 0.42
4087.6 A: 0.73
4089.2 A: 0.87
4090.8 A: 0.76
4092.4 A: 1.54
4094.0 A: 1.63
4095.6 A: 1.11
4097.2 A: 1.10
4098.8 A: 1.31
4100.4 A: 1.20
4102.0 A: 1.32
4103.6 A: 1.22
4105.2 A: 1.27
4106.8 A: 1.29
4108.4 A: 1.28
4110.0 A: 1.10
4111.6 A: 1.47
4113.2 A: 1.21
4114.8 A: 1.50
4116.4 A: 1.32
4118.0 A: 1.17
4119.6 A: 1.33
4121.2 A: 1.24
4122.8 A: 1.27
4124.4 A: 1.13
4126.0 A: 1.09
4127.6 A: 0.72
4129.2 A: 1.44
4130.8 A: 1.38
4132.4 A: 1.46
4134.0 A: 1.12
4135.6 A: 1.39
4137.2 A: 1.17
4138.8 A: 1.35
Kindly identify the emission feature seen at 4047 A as Lyman alpha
